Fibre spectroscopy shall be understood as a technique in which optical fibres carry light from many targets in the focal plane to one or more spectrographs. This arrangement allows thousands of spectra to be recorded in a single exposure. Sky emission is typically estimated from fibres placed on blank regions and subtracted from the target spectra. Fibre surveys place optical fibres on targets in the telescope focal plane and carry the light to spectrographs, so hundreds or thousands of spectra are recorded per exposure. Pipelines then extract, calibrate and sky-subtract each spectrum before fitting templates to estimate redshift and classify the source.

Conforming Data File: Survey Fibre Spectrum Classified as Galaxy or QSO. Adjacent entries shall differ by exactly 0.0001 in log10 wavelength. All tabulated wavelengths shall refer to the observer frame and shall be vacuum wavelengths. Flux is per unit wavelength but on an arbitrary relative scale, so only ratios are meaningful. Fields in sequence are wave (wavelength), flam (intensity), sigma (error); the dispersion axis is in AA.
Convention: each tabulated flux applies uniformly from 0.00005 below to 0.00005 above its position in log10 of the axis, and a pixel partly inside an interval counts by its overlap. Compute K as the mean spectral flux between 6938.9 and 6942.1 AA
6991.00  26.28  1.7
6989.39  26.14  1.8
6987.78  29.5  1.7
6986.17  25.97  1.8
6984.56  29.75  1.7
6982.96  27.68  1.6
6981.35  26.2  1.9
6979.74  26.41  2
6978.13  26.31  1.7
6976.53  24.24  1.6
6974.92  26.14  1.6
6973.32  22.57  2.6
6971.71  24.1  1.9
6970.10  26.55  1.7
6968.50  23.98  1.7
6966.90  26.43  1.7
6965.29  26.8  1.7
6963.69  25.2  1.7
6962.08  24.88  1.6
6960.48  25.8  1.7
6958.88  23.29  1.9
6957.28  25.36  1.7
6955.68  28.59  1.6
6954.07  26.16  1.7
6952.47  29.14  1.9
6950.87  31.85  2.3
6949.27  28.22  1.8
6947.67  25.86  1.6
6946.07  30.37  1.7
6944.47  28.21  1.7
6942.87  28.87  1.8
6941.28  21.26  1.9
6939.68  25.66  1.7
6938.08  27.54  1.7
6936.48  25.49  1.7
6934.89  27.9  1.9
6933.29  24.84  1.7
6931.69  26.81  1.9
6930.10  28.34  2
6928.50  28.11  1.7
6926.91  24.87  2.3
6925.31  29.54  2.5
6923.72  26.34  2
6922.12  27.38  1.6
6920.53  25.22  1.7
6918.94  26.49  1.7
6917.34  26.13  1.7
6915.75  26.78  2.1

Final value 23.5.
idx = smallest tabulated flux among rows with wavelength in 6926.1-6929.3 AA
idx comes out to 24.87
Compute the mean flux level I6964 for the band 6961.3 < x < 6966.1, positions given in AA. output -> 25.6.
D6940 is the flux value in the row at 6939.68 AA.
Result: 25.66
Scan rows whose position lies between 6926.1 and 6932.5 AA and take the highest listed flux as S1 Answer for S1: 28.34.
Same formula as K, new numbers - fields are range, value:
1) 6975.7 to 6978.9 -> 25.3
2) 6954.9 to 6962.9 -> 25.6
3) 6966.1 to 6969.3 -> 25.3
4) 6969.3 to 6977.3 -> 24.7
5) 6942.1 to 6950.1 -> 28.3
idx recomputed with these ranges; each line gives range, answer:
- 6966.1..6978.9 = 22.57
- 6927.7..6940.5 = 24.84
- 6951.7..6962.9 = 23.29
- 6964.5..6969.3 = 23.98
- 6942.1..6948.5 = 25.86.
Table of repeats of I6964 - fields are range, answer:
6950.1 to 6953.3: 30.5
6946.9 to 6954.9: 28.2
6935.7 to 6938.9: 26.5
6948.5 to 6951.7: 30.1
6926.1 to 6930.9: 27.1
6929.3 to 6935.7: 27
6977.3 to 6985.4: 27.3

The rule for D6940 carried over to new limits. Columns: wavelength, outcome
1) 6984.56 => 29.75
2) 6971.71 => 24.1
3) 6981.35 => 26.2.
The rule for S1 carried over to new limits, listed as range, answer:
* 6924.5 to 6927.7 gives 29.54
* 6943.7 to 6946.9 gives 30.37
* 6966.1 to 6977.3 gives 26.55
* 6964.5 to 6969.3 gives 26.8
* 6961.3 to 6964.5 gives 25.2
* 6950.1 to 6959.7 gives 31.85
